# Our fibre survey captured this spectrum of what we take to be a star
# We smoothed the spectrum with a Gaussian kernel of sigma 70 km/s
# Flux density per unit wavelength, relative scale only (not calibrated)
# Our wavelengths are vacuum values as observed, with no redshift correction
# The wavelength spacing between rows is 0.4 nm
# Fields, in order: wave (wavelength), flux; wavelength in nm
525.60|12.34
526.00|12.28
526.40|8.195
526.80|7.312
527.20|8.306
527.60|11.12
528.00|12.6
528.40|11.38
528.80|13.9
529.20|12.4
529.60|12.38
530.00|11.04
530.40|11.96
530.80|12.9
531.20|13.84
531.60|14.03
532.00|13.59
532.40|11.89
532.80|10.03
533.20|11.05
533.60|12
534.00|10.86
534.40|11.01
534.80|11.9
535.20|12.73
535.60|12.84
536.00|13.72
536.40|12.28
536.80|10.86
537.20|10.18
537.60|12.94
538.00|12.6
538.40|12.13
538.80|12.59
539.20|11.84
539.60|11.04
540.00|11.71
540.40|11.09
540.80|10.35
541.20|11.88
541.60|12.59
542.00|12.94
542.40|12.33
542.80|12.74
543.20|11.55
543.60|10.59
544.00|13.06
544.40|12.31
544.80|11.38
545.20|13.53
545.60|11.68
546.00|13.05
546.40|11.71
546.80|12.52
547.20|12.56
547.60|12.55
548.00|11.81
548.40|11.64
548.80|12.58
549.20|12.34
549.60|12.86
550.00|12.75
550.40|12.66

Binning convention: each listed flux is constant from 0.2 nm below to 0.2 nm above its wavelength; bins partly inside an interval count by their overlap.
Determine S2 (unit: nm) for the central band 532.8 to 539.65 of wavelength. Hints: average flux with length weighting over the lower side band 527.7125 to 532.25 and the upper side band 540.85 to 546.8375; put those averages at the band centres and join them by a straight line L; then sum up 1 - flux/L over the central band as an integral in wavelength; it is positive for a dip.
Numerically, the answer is 0.323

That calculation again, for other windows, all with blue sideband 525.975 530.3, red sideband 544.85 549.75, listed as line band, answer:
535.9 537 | -0.06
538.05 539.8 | -0.03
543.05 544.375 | 0.03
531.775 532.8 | -0.09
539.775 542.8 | 0.01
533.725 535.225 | -0.01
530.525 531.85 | -0.27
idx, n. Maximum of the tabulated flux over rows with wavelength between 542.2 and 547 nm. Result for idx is 13.53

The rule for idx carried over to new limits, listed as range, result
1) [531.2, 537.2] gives 14.03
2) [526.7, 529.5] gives 13.9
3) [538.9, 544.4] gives 13.06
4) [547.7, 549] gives 12.58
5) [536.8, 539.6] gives 12.94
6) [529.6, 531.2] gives 13.84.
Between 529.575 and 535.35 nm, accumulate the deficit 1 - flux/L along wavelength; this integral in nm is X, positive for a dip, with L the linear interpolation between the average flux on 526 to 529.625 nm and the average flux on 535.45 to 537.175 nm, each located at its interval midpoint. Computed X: -0.25 nm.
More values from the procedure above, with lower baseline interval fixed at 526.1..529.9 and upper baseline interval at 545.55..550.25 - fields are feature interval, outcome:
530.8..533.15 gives -0.298 nm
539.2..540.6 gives 0.048 nm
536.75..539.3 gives -0.067 nm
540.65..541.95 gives 0.007 nm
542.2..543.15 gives -0.032 nm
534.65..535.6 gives -0.086 nm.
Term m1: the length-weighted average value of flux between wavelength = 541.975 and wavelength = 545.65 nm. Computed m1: 12.2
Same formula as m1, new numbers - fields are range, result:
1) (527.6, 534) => 12.2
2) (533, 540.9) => 11.8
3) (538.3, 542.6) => 11.9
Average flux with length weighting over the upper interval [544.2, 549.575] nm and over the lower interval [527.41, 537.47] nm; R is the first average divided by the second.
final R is 1.02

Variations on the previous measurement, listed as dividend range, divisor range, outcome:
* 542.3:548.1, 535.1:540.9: 1.02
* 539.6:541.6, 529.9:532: 0.88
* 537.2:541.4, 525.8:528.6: 1.15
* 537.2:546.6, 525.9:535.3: 1.04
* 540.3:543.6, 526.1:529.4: 1.11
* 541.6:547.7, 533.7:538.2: 1.03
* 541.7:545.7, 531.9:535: 1.07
